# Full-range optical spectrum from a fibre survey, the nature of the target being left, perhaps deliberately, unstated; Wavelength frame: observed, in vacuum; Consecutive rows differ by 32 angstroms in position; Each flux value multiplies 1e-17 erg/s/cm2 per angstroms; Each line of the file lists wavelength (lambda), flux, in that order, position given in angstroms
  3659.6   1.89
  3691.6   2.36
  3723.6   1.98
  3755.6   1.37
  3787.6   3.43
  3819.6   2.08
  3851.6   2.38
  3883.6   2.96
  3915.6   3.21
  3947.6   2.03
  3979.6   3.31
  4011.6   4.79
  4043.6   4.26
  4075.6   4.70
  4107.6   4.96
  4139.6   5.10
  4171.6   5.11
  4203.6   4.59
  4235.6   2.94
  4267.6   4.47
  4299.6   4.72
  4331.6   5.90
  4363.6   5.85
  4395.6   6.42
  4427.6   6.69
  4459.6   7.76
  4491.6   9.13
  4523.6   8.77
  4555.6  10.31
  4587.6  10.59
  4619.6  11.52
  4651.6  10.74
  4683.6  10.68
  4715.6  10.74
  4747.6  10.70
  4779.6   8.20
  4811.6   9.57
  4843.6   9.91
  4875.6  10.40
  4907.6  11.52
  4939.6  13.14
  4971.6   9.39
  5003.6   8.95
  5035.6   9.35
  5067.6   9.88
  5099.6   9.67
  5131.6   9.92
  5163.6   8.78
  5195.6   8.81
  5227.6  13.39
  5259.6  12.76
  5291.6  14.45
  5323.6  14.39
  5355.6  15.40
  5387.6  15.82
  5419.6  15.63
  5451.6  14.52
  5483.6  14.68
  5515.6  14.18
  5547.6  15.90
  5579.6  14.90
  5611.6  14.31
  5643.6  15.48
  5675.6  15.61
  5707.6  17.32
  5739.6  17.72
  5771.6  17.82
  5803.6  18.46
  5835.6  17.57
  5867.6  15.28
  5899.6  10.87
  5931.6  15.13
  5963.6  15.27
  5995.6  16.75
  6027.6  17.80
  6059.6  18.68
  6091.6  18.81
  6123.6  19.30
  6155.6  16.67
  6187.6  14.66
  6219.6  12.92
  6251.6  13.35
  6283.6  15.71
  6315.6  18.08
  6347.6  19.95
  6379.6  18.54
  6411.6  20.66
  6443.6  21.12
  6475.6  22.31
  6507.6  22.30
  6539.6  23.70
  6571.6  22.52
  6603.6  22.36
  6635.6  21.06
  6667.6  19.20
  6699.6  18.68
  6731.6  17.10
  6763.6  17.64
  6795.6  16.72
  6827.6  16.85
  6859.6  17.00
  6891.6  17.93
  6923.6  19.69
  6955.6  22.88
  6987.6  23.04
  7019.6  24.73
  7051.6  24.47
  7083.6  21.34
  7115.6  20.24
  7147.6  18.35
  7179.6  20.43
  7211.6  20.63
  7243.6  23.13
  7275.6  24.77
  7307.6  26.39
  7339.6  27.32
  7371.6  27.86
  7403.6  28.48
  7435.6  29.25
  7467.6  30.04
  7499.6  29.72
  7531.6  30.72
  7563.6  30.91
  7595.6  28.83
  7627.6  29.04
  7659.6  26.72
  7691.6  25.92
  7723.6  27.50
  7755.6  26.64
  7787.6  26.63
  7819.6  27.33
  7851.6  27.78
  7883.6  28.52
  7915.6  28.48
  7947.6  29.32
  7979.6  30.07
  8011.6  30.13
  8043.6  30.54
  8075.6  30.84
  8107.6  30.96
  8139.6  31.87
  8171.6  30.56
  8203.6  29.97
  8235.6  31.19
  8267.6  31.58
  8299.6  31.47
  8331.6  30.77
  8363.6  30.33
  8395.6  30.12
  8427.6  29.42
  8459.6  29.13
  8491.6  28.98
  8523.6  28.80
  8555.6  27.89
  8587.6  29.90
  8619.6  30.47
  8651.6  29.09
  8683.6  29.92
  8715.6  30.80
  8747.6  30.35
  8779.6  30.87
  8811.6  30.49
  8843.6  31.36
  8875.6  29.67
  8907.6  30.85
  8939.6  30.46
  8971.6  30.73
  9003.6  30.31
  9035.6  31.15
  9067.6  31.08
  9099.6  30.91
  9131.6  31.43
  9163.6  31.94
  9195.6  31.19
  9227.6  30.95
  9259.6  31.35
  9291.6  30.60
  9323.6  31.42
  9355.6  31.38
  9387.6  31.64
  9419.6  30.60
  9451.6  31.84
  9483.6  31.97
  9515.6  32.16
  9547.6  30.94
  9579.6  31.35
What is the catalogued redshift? 0.00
